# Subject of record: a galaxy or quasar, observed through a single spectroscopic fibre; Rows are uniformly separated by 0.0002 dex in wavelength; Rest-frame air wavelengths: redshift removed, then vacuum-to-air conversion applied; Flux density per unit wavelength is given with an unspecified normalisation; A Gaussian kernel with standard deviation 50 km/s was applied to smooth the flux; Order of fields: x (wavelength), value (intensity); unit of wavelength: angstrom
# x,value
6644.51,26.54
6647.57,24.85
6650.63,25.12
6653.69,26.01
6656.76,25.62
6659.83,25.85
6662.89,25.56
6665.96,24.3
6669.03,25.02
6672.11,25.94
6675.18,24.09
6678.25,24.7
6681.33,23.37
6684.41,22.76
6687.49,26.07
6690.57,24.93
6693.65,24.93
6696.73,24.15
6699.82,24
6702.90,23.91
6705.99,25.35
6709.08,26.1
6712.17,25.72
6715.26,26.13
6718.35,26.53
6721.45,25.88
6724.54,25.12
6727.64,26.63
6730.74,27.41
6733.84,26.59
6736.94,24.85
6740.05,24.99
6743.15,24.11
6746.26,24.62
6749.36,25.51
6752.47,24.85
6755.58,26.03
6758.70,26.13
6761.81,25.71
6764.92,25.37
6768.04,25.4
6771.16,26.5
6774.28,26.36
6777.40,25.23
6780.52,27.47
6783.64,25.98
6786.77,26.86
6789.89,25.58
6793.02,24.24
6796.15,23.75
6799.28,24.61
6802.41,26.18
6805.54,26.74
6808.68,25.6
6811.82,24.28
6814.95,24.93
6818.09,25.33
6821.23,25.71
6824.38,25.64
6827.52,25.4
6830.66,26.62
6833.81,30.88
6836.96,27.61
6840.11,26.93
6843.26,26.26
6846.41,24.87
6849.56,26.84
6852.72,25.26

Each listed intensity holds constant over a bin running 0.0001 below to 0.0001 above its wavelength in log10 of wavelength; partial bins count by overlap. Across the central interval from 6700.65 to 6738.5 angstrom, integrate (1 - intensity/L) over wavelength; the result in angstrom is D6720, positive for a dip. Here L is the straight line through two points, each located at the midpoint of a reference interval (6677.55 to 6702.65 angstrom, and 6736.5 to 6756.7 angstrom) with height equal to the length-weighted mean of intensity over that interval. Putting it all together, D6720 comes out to -1.8 angstrom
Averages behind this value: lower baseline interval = 24.3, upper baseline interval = 25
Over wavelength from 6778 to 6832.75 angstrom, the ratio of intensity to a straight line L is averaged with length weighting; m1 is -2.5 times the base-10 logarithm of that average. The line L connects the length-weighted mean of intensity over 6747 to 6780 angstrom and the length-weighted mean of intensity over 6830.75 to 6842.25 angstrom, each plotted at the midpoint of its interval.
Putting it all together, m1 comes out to 0.06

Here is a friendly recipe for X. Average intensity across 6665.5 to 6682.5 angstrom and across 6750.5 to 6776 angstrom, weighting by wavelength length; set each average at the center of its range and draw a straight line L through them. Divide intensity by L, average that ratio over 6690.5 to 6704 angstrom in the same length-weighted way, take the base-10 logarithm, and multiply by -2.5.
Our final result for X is 0.02 mag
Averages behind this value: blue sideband 24.6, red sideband 25.8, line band 24.4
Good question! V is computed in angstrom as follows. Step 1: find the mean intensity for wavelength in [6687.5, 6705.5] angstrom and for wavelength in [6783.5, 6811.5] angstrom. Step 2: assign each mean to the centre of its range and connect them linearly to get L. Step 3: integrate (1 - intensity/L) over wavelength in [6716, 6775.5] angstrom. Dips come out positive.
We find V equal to -1.7 angstrom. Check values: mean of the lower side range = 24.6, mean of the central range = 25.7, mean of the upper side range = 25.4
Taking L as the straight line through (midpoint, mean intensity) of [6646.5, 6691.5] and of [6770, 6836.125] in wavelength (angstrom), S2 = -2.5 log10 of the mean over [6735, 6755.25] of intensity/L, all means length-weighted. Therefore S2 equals 0.02 mag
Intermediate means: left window 24.9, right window 25.9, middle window 24.9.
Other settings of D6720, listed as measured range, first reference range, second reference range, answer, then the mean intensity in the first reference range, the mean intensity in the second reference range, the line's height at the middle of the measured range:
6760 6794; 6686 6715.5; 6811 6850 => -0.16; 25.1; 26.3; 25.8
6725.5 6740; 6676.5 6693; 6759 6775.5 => -0.53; 24.4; 25.9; 25.3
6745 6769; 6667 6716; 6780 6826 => -0.25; 24.8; 25.5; 25.2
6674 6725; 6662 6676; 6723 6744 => 0.83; 25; 25.7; 25.3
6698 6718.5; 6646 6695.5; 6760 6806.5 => -0.08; 24.9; 25.7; 25.2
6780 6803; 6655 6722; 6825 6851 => 0.73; 25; 26.9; 26.3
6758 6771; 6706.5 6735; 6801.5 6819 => 0.07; 26.2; 25.5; 25.9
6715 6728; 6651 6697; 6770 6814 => -0.41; 24.9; 25.7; 25.2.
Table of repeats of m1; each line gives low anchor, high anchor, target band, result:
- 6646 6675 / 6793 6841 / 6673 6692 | 0.045 mag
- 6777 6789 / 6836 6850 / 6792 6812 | 0.056 mag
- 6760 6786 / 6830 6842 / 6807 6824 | 0.091 mag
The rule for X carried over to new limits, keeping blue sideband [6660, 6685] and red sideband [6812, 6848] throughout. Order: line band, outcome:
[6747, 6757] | 0.003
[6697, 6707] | 0.026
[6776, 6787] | -0.023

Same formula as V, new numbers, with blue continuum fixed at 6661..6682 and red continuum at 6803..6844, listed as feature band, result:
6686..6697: -0.1 angstrom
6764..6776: -0.1 angstrom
